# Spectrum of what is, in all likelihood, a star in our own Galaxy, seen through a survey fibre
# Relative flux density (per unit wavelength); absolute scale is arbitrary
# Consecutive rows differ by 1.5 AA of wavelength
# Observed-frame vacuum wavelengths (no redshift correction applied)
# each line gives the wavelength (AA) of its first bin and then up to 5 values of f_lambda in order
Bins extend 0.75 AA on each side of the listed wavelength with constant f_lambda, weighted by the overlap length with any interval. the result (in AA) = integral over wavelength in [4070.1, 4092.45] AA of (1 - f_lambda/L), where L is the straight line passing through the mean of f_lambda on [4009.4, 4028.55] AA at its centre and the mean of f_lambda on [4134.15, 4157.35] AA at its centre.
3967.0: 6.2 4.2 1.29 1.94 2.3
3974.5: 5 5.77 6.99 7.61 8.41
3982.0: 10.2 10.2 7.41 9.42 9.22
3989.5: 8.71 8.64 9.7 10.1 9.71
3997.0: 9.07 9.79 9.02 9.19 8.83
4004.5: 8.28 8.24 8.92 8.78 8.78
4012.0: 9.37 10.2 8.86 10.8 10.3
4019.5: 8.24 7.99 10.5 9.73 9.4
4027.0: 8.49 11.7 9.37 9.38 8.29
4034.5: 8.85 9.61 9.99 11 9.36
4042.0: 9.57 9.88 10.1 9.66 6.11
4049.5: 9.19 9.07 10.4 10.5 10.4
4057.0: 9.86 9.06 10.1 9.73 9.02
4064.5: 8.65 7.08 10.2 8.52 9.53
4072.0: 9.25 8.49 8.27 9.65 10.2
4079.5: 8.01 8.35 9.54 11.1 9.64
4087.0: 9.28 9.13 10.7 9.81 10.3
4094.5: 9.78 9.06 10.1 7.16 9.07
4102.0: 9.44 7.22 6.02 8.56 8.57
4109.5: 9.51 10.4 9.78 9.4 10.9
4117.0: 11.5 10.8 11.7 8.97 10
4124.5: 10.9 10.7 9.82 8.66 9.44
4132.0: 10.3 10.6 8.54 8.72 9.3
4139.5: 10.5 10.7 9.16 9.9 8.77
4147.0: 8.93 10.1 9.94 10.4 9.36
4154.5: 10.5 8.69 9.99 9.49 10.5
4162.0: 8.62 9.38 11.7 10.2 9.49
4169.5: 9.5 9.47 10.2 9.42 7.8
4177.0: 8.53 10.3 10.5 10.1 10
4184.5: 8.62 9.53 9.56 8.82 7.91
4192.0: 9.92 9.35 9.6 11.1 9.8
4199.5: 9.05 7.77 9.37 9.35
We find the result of 0.3 AA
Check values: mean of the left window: 9.47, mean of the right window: 9.58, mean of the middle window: 9.4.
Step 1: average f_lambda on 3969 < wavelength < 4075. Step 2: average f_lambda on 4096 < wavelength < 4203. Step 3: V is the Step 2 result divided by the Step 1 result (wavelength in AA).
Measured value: 1.09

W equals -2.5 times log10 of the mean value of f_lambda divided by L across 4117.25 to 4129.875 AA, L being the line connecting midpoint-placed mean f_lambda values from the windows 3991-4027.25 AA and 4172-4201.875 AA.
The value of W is -0.099 mag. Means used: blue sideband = 9.26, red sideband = 9.39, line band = 10.2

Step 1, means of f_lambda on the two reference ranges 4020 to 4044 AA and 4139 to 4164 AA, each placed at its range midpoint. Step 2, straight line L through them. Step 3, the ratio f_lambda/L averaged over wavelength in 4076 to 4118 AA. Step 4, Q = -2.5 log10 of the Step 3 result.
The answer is 0.03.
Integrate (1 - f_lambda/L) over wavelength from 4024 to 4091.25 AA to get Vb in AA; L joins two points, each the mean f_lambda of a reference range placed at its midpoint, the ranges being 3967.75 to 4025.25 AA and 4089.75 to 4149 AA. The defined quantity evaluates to -3.9 AA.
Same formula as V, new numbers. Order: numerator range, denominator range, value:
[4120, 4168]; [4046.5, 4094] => 1.05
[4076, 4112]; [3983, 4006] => 1.01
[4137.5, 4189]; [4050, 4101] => 1.03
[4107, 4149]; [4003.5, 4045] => 1.05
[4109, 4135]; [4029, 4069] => 1.08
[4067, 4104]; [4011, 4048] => 0.97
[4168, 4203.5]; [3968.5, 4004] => 1.22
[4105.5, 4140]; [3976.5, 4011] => 1.11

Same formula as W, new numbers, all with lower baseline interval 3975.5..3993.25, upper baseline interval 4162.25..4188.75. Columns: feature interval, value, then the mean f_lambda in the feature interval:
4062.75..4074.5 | 0.03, 8.82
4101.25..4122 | -0.02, 9.49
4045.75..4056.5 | -0.05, 9.35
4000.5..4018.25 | -0.06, 9.18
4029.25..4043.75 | -0.08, 9.52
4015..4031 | -0.10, 9.61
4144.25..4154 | -0.02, 9.62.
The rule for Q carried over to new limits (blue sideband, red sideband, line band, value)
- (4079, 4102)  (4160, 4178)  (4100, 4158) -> -0.016 mag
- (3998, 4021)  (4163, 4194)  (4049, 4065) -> -0.047 mag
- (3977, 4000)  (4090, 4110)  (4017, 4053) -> -0.054 mag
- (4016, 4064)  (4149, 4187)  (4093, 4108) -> 0.123 mag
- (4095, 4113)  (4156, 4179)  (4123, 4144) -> -0.077 mag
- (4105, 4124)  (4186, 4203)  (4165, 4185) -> -0.023 mag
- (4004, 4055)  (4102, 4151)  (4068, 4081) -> 0.062 mag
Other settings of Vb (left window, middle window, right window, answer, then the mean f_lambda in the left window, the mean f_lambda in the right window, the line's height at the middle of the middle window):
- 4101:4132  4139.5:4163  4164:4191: -0.3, 9.63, 9.55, 9.58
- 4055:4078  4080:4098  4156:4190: -0.8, 9.21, 9.59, 9.29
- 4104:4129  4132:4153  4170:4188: 0.0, 9.78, 9.5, 9.67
